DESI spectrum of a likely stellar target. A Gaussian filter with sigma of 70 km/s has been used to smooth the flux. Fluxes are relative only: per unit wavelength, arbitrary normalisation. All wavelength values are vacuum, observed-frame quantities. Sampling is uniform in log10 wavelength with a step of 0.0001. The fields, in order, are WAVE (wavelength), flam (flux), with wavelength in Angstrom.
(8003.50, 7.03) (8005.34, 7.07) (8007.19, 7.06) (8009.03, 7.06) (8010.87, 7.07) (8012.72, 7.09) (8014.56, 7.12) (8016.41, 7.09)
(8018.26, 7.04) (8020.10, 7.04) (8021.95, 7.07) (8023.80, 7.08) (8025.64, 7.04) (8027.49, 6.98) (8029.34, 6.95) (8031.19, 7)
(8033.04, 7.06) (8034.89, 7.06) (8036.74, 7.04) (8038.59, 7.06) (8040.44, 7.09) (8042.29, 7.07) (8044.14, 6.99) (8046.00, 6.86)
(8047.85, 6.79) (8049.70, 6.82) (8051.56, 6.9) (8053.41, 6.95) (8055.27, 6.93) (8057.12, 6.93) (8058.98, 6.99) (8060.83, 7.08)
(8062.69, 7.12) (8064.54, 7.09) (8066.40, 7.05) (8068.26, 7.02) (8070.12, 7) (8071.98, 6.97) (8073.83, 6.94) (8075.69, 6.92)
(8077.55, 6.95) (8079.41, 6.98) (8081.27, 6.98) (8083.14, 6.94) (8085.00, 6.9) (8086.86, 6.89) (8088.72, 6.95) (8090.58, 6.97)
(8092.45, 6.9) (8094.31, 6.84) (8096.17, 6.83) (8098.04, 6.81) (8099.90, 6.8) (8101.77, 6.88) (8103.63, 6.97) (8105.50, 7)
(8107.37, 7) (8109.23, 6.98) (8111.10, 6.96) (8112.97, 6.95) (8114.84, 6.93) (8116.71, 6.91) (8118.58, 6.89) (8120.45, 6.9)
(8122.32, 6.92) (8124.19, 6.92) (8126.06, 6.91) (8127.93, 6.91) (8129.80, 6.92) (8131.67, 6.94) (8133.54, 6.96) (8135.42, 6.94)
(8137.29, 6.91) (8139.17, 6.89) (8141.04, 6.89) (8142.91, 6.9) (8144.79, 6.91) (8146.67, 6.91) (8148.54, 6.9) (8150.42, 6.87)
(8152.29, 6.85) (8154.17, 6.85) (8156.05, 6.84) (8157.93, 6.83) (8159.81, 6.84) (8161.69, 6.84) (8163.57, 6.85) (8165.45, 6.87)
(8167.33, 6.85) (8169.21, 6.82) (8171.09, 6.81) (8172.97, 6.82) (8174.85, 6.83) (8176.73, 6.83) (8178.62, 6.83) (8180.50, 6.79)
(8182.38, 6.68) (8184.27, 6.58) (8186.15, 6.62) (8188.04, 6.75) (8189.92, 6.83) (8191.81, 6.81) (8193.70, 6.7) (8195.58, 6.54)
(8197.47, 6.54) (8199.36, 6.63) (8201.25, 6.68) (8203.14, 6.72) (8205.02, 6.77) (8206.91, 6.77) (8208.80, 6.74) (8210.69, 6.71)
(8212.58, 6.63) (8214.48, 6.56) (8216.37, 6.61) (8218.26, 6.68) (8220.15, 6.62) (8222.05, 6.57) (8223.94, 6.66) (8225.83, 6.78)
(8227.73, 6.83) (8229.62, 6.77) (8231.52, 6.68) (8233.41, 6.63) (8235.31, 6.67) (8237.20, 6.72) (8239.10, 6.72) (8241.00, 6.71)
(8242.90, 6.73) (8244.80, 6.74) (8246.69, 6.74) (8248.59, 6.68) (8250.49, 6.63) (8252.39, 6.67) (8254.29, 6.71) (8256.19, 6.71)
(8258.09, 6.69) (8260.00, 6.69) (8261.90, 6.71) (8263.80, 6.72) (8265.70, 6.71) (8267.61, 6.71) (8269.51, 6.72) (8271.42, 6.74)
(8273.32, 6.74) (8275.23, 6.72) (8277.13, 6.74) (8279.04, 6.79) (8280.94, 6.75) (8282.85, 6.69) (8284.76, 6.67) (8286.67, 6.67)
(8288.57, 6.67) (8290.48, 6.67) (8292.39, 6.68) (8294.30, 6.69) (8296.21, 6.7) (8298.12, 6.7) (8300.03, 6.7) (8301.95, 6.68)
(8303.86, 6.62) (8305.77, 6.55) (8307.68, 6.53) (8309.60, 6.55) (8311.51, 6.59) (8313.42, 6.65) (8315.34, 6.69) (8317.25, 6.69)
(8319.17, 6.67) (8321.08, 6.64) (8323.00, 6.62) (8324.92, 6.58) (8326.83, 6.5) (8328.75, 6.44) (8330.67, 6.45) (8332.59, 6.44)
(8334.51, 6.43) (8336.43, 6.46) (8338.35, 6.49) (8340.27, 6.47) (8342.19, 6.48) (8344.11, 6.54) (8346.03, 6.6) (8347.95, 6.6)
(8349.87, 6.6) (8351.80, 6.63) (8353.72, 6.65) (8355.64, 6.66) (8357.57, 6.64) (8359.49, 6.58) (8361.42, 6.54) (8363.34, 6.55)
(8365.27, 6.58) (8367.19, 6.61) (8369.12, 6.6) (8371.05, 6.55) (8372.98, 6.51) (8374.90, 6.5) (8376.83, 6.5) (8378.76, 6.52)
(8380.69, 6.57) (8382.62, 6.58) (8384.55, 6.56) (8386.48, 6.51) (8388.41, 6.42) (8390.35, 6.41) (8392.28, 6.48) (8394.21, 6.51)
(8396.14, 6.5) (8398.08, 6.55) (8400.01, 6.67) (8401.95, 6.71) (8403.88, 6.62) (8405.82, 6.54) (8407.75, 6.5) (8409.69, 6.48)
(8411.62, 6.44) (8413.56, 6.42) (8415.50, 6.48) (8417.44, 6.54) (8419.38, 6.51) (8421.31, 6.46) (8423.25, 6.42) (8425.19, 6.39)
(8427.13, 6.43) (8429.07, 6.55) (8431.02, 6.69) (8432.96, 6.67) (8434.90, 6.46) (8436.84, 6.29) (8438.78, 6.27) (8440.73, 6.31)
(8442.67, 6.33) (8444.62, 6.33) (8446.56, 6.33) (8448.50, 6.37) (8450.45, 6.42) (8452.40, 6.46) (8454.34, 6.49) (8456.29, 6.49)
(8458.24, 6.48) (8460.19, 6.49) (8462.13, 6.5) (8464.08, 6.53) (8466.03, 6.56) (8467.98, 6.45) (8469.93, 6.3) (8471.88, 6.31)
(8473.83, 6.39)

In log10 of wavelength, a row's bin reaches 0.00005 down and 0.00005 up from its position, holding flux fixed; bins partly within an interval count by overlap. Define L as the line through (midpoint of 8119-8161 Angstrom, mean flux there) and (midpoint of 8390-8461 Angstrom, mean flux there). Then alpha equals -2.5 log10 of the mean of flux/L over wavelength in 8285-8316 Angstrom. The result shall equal 0.00 mag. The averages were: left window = 6.9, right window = 6.47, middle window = 6.65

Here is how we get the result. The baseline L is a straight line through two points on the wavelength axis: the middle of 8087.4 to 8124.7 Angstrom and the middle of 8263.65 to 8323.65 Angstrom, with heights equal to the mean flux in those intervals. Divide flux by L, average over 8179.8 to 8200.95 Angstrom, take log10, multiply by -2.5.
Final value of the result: 0.02 mag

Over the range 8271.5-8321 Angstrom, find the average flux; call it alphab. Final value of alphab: 6.67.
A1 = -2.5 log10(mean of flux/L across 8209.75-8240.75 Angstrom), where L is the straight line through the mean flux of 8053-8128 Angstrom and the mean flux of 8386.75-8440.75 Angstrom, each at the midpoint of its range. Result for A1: 0.01 mag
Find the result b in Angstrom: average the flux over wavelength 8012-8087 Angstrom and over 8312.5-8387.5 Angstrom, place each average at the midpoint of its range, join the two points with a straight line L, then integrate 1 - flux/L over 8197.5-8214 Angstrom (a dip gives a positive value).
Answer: 0.2 Angstrom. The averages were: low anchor 7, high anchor 6.56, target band 6.69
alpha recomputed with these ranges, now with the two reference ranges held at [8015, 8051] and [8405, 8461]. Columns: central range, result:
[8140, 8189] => 0.00 mag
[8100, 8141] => -0.01 mag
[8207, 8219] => 0.02 mag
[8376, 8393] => 0.00 mag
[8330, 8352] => 0.01 mag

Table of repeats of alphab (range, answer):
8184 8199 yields 6.67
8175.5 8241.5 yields 6.7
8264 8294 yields 6.71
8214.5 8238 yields 6.68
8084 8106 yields 6.89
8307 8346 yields 6.55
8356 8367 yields 6.59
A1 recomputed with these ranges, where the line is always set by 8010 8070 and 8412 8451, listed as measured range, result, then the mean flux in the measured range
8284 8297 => -0.01 mag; 6.68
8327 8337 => 0.02 mag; 6.44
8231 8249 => 0.00 mag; 6.71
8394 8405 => -0.02 mag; 6.6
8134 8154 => -0.01 mag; 6.9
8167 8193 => 0.01 mag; 6.77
